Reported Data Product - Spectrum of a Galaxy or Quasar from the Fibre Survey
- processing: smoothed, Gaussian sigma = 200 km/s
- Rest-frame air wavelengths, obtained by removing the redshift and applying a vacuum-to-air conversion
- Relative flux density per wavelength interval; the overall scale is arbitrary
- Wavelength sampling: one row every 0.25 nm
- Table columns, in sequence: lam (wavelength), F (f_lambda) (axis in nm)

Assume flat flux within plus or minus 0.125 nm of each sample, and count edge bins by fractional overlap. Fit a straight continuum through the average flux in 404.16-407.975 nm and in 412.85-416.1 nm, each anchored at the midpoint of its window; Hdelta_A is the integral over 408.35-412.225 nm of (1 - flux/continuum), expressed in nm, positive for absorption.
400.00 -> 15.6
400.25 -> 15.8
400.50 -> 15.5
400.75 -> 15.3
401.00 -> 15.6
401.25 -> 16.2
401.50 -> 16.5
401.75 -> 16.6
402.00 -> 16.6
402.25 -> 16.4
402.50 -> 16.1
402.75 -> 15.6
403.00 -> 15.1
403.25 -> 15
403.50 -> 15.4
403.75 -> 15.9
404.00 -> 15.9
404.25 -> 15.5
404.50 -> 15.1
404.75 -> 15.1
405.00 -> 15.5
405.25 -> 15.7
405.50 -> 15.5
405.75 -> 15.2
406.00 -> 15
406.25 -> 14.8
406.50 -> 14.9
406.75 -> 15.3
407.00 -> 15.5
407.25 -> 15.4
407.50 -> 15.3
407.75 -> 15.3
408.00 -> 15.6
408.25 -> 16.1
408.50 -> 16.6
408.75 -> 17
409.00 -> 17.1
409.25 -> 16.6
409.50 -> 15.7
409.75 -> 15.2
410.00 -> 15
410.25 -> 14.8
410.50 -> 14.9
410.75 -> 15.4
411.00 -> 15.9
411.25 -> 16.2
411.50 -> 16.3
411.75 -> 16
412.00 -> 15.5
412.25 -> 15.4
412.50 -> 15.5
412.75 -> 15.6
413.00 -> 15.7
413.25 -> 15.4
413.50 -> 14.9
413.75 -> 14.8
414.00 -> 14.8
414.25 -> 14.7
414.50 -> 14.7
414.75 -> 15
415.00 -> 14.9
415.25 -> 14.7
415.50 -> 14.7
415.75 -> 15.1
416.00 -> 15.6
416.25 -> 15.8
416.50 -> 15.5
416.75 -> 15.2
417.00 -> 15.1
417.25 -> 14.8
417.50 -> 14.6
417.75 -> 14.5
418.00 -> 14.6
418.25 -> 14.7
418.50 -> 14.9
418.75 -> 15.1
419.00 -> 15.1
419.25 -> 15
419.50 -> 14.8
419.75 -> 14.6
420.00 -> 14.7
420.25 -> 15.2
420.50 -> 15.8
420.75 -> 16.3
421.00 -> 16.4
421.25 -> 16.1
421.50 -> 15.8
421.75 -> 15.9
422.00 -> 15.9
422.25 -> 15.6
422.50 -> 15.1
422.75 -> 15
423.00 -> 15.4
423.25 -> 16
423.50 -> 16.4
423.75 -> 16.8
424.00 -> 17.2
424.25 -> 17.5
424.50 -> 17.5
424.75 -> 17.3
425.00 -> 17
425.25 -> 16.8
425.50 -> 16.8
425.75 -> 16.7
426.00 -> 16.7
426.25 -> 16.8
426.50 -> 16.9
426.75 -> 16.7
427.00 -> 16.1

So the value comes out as -0.19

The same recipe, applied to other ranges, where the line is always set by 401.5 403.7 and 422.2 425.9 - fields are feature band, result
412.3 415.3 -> 0.21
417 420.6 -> 0.32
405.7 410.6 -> 0.14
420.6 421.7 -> 0.02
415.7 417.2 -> 0.08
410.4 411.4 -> 0.03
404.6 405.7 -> 0.04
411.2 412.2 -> 0.01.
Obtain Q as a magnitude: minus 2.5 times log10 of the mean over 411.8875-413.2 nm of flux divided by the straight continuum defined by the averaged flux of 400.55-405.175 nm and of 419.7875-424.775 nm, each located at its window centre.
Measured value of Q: 0.02 mag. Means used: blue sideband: 15.7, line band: 15.5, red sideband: 16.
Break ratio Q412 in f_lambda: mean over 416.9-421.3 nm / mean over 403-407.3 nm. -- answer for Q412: 0.99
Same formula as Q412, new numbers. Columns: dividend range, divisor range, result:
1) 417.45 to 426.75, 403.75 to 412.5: 1.02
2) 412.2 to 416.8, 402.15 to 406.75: 0.98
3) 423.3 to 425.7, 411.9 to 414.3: 1.11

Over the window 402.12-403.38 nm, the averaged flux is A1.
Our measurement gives 15.6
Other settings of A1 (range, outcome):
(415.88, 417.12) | 15.4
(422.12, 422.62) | 15.4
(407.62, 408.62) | 15.9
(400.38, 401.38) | 15.7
